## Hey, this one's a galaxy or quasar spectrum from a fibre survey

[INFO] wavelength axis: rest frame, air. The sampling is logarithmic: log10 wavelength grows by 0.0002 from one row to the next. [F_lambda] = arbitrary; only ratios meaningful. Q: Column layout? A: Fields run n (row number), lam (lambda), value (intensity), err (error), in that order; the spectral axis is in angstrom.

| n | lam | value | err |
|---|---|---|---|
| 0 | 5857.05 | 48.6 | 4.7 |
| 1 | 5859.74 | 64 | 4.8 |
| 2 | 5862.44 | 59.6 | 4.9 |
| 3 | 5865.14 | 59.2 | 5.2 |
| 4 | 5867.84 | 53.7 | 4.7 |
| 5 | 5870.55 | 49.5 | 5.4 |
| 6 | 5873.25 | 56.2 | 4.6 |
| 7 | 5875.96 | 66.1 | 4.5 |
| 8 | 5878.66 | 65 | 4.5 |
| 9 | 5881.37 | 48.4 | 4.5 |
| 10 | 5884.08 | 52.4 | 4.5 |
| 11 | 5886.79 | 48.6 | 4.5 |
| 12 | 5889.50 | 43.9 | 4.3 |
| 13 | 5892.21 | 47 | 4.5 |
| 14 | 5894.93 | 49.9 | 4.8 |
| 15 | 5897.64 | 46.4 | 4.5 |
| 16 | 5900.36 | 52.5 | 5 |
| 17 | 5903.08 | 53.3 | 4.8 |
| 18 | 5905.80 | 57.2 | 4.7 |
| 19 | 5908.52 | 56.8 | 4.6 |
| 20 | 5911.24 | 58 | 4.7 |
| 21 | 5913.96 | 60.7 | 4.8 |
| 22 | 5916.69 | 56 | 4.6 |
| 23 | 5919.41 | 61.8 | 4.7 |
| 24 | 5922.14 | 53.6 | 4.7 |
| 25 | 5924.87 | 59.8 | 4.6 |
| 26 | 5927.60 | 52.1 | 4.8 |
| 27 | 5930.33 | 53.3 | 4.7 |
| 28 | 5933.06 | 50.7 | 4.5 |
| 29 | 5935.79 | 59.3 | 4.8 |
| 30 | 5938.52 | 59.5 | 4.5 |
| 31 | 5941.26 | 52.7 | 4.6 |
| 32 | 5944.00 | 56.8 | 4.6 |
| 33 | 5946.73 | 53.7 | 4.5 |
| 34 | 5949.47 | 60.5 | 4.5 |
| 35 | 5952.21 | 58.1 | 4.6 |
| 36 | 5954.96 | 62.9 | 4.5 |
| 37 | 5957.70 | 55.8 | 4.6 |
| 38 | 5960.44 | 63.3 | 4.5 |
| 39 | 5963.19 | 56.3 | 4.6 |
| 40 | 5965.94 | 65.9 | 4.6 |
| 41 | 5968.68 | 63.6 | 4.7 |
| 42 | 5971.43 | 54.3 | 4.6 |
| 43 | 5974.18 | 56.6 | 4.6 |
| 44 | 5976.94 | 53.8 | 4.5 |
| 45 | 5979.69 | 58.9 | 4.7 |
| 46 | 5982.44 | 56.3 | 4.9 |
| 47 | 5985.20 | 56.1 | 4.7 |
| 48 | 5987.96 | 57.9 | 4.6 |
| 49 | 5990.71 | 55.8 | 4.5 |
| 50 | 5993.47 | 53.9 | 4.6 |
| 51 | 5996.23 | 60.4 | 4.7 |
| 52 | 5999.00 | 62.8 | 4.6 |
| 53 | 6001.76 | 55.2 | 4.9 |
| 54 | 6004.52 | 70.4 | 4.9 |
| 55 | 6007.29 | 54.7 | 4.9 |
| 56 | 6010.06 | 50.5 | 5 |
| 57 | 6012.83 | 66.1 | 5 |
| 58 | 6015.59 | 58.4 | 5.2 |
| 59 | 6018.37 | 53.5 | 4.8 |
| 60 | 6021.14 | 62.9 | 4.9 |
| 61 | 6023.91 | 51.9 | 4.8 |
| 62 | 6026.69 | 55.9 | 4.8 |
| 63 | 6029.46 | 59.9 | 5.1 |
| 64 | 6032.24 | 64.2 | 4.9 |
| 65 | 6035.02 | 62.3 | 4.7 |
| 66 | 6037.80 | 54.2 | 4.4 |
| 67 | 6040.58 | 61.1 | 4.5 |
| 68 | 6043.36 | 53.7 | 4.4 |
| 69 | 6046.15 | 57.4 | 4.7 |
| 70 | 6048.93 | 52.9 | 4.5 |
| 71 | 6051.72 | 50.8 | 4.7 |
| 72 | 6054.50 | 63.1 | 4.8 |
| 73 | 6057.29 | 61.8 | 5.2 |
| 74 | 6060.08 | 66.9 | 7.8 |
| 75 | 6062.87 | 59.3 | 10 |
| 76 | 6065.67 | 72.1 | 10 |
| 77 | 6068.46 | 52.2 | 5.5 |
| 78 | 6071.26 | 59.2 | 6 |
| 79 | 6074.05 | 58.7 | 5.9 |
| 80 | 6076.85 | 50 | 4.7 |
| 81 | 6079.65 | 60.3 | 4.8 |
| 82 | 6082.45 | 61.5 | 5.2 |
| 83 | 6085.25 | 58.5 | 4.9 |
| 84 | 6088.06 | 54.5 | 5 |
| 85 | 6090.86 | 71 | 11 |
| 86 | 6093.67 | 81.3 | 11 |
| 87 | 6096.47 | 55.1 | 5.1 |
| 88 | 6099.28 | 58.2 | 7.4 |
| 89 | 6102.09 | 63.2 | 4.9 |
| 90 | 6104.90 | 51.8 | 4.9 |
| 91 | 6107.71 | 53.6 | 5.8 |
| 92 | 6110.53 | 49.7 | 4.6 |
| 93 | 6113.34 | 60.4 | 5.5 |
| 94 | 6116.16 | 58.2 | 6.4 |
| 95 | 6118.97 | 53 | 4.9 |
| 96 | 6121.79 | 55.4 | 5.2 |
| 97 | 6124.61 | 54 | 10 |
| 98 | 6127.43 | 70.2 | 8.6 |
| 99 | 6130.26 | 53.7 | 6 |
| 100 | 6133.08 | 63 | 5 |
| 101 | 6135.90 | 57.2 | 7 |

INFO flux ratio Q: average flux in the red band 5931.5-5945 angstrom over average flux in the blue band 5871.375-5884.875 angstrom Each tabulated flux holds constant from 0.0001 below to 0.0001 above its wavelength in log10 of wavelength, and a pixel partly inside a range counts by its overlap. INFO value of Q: 0.97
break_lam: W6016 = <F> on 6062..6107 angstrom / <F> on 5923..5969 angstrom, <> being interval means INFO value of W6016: 1.05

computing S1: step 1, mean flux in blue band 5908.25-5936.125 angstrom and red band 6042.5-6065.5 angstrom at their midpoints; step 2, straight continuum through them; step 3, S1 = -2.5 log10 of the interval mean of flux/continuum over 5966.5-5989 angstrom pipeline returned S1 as 0.001 mag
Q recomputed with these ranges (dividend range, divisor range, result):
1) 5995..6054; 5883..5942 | 1.08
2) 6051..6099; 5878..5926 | 1.14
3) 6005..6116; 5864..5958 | 1.07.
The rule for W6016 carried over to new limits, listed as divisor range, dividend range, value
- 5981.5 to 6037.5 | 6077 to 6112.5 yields 1.02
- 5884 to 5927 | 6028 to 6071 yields 1.11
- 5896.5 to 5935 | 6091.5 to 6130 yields 1.07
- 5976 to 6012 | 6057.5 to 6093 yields 1.06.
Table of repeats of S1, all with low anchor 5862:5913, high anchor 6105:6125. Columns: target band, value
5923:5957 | -0.05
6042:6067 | -0.10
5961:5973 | -0.11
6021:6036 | -0.09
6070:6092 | -0.09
